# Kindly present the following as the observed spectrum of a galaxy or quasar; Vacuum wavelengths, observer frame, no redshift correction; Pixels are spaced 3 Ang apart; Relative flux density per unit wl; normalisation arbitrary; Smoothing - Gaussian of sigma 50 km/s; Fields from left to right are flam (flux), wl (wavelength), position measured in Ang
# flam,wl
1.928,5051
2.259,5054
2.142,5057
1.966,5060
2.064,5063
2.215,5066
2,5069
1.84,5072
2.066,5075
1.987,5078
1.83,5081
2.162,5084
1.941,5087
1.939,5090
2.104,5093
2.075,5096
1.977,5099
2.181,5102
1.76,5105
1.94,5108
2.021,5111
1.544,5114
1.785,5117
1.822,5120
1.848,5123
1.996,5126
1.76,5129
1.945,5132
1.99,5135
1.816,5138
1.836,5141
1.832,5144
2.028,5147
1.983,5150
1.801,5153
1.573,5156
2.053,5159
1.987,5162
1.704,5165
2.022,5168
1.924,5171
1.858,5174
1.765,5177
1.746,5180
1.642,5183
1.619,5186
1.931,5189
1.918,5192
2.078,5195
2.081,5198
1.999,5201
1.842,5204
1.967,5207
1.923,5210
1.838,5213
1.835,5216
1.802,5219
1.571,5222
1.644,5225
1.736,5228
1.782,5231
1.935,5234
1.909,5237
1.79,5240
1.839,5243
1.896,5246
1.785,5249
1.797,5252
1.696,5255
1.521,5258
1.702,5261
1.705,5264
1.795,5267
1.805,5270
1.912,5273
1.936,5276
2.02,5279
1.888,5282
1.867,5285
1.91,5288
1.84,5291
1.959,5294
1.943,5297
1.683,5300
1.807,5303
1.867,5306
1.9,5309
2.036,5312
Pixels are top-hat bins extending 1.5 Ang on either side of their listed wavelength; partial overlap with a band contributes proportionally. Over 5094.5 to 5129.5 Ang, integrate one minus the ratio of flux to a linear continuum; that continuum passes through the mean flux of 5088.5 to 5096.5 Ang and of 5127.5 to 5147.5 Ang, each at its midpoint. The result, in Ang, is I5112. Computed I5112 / 1.28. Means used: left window 2.03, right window 1.88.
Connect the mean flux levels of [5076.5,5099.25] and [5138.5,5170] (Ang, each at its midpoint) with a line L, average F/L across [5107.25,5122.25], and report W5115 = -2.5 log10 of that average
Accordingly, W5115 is 0.08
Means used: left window 2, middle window 1.82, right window 1.88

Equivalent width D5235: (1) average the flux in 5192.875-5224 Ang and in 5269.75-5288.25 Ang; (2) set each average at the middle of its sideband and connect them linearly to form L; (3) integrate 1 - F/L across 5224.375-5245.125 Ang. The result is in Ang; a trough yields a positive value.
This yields 0.9 Ang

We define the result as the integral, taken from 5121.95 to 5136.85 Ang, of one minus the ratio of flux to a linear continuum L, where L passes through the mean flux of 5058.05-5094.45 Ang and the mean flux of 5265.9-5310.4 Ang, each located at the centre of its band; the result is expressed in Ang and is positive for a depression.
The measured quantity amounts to 0.53 Ang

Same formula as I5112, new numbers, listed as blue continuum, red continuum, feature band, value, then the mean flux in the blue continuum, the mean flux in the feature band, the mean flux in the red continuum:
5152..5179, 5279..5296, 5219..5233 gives 1.3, 1.85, 1.7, 1.91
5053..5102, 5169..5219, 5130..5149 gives 0.4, 2.04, 1.91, 1.87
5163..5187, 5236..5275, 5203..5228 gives -0.2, 1.79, 1.8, 1.78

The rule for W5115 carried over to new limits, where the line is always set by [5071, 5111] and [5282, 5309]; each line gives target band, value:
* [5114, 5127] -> 0.09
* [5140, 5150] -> 0.02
